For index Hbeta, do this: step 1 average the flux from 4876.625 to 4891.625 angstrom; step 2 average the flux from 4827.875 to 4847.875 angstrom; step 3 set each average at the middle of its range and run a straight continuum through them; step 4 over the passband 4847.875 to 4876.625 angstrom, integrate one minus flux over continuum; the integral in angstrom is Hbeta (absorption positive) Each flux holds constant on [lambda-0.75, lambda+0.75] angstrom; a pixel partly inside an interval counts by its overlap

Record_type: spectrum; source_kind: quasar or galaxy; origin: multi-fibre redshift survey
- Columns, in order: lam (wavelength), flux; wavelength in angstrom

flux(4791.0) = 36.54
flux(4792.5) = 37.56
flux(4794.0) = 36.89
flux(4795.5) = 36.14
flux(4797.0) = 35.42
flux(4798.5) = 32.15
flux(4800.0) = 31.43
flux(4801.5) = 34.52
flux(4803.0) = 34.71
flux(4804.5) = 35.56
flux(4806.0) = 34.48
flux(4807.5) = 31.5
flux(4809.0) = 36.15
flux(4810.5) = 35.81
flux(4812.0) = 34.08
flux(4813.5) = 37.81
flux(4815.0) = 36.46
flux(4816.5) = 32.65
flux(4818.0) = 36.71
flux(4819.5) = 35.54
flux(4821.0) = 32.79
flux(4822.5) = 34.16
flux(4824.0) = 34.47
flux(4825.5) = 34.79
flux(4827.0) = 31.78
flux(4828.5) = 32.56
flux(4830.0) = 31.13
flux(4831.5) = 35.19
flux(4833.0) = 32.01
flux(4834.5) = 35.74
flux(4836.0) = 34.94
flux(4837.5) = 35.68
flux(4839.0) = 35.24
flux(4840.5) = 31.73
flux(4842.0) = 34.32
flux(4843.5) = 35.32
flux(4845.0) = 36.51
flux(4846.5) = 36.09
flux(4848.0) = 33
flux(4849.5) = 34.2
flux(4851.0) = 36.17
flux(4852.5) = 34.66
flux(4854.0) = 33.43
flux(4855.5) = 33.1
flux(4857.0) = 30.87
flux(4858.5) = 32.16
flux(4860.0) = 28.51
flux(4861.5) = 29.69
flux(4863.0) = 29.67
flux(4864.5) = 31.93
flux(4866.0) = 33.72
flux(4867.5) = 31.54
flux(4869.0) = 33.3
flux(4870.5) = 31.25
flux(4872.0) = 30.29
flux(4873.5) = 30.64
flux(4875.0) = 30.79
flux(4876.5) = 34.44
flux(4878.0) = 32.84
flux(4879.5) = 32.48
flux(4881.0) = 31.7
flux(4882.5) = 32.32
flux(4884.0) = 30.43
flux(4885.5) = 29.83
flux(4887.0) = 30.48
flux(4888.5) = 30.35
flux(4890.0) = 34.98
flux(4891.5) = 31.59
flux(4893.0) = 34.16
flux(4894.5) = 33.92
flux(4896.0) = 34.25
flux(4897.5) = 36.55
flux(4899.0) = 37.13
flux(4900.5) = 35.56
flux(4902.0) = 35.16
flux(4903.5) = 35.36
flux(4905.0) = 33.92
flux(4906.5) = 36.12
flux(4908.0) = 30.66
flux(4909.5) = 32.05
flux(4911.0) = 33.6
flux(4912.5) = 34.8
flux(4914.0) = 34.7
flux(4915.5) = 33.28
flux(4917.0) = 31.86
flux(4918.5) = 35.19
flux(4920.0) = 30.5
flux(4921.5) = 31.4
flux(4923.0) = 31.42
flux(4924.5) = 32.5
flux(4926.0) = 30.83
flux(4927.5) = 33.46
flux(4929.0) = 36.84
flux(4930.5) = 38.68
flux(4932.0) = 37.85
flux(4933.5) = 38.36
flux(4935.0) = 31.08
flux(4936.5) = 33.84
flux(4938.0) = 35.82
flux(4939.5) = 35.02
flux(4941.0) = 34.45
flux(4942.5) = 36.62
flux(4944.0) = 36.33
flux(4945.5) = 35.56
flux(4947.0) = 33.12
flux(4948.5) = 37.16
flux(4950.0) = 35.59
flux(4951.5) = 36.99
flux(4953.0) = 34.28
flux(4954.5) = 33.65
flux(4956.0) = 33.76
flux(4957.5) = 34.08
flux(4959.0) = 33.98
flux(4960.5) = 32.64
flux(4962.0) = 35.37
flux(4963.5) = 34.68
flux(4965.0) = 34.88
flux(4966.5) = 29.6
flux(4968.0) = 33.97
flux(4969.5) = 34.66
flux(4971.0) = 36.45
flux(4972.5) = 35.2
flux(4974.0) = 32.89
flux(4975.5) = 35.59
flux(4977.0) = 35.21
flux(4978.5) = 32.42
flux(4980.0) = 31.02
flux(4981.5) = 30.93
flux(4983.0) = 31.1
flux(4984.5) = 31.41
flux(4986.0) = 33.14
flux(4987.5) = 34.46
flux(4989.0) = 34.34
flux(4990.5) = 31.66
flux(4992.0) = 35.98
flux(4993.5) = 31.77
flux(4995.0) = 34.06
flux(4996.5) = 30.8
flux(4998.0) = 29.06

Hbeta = 0.8 angstrom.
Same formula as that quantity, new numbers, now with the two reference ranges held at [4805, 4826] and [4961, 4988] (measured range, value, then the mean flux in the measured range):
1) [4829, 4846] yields 0.1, 34.3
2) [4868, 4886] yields 1.4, 31.7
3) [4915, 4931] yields 0.3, 33.2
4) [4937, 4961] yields -0.9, 35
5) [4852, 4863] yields 0.9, 31.6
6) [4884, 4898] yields 0.6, 32.7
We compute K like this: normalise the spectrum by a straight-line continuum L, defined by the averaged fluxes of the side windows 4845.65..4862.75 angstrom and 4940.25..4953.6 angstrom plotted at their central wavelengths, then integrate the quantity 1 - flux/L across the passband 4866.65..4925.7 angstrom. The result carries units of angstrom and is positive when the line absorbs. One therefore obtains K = 2.0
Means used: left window 32.8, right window 35.6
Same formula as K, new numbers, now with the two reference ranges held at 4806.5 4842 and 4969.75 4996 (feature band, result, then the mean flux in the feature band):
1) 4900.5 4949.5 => -0.9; 34.3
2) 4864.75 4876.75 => 0.8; 31.9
